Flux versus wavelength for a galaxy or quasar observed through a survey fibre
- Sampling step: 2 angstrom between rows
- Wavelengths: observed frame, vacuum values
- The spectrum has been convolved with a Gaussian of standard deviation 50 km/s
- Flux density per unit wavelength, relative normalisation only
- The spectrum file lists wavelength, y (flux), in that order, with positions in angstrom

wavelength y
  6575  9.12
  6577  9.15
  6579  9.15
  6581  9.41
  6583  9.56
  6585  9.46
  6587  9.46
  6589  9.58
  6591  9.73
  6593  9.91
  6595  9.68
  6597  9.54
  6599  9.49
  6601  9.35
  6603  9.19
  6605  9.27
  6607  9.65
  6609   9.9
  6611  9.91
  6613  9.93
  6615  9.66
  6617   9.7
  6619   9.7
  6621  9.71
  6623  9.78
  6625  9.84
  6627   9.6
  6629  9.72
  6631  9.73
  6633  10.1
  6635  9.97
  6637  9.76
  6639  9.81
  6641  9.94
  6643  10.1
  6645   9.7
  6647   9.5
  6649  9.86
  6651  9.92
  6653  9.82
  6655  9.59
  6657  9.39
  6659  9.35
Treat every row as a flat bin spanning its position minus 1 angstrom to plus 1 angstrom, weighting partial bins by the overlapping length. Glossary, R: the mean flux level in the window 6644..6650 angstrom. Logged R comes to 9.69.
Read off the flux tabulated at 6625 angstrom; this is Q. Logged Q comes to 9.84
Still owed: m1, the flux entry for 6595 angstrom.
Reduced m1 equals 9.68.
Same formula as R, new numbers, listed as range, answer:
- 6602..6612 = 9.58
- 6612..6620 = 9.75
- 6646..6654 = 9.78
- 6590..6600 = 9.67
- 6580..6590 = 9.49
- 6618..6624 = 9.73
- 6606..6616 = 9.81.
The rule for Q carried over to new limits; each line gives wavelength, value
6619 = 9.7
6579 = 9.15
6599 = 9.49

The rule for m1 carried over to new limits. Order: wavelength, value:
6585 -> 9.46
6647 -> 9.5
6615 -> 9.66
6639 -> 9.81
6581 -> 9.41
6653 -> 9.82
